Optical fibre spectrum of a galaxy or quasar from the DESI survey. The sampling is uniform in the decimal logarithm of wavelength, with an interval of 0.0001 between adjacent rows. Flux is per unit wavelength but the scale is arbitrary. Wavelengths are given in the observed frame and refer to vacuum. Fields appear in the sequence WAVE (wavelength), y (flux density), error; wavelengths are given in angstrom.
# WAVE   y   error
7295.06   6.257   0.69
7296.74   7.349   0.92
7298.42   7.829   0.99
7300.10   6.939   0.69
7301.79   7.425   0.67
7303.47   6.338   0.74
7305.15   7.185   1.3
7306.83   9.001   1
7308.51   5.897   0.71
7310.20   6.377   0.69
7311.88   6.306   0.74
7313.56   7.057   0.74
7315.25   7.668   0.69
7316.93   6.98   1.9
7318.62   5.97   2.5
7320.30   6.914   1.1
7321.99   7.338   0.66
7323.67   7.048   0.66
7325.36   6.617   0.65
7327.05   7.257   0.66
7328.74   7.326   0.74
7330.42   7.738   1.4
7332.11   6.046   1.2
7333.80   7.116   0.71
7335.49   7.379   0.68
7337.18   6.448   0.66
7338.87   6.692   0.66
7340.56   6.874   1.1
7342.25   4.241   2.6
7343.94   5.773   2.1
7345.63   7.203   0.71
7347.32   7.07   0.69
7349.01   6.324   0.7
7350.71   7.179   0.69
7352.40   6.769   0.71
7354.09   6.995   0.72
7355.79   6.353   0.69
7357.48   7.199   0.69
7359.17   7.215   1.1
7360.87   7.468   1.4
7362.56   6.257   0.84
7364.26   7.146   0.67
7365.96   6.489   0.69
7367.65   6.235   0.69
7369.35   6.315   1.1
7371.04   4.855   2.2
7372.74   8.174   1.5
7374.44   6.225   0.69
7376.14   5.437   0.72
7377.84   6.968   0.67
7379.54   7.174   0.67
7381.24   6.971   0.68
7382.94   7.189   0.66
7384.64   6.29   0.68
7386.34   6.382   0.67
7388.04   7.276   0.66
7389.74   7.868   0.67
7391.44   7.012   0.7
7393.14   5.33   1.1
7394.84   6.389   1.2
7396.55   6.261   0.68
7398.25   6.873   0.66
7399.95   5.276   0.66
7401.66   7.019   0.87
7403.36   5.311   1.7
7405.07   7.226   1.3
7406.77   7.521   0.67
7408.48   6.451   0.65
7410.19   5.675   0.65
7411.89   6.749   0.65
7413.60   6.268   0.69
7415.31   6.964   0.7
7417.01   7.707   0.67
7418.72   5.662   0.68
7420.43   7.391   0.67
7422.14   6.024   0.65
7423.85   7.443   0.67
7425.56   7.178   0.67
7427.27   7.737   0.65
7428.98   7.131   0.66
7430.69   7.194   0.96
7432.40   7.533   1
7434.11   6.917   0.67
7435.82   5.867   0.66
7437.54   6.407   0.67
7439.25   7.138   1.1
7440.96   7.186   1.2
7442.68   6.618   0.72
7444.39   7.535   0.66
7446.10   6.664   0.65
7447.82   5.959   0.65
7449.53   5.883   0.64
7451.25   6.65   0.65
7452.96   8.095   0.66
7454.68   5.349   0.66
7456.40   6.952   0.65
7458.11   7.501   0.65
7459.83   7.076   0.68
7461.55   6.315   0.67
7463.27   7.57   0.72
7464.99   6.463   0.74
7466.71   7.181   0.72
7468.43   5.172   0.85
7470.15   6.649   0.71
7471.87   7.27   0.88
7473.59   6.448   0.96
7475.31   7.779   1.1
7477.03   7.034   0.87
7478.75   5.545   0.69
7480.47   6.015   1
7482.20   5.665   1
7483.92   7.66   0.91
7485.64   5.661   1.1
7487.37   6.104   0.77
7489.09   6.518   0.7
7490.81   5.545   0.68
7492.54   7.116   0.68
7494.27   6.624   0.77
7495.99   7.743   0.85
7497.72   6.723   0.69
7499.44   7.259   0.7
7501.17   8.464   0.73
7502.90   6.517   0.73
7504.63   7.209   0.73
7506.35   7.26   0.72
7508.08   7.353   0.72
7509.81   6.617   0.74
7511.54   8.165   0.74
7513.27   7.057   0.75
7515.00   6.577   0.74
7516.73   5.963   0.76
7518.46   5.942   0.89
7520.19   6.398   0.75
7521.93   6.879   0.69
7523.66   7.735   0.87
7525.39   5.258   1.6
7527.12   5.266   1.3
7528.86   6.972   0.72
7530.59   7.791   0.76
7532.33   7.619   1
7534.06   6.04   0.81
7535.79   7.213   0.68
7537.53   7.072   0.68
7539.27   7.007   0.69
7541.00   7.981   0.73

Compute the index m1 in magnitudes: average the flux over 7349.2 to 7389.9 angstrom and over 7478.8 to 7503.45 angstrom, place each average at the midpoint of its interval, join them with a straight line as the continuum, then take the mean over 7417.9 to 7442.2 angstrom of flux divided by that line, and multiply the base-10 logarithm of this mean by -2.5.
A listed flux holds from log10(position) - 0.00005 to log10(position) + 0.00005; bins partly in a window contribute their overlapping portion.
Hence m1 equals -0.03 mag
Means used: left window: 6.74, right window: 6.65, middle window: 6.91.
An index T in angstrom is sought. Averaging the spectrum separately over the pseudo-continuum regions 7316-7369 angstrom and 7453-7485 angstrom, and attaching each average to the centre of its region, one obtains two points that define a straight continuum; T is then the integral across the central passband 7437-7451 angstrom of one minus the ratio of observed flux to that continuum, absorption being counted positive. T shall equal 0.0 angstrom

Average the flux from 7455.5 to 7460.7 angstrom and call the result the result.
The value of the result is 7.16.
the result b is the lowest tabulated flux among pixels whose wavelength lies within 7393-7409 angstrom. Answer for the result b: 5.276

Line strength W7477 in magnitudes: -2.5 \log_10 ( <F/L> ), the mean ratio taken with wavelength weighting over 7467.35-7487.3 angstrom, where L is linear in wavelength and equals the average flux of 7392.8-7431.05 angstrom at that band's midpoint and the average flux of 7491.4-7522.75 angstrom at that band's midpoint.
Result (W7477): 0.07 mag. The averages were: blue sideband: 6.65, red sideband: 6.98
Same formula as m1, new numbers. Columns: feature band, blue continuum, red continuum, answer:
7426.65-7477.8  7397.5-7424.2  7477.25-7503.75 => -0.04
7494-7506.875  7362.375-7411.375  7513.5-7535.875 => -0.11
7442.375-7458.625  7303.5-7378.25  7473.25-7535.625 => 0.01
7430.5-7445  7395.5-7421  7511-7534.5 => -0.05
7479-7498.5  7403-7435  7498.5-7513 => 0.13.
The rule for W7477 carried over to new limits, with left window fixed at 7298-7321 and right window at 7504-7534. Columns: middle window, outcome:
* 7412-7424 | 0.024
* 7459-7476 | 0.011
